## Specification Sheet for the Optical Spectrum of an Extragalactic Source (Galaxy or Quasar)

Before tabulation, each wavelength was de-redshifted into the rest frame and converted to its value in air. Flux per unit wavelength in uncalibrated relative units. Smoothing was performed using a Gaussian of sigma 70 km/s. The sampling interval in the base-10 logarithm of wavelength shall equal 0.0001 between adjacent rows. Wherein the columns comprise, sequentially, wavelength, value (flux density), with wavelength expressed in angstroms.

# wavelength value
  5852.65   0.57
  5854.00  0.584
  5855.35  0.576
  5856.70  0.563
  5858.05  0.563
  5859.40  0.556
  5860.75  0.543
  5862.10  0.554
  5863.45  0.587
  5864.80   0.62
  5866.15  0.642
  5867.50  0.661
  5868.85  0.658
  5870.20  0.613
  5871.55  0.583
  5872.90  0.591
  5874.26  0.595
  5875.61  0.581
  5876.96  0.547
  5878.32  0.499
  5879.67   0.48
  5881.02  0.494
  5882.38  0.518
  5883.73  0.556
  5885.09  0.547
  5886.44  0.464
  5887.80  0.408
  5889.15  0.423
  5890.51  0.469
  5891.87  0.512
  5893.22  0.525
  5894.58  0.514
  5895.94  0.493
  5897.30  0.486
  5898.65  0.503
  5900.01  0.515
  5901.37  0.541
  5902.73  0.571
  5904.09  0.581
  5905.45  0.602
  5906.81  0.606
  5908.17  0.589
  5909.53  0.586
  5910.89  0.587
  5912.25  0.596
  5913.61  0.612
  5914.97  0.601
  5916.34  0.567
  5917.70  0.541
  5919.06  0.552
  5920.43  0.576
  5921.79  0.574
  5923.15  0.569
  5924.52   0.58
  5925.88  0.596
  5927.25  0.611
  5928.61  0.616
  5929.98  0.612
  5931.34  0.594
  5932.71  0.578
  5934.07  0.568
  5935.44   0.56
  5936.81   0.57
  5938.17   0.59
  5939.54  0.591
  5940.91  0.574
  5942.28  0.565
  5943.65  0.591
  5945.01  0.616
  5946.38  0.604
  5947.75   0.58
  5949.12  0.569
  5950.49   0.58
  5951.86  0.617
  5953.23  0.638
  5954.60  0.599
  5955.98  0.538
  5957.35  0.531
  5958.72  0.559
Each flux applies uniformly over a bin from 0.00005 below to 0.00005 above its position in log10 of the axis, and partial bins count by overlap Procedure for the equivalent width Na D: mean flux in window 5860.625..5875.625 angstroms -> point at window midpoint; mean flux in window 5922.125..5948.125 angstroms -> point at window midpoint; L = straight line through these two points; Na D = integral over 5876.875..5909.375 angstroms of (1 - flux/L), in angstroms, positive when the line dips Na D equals 4.3 angstroms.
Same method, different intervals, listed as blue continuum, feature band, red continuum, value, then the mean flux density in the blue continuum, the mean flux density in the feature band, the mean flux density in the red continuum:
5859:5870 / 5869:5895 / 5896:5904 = 1.9 angstroms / 0.604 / 0.525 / 0.525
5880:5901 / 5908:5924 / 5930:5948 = -1.1 angstroms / 0.496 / 0.579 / 0.585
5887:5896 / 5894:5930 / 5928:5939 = -2.7 angstroms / 0.476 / 0.569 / 0.586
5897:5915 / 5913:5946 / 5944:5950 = 0.0 angstroms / 0.571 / 0.584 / 0.592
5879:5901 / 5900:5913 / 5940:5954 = -1.4 angstroms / 0.495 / 0.581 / 0.594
